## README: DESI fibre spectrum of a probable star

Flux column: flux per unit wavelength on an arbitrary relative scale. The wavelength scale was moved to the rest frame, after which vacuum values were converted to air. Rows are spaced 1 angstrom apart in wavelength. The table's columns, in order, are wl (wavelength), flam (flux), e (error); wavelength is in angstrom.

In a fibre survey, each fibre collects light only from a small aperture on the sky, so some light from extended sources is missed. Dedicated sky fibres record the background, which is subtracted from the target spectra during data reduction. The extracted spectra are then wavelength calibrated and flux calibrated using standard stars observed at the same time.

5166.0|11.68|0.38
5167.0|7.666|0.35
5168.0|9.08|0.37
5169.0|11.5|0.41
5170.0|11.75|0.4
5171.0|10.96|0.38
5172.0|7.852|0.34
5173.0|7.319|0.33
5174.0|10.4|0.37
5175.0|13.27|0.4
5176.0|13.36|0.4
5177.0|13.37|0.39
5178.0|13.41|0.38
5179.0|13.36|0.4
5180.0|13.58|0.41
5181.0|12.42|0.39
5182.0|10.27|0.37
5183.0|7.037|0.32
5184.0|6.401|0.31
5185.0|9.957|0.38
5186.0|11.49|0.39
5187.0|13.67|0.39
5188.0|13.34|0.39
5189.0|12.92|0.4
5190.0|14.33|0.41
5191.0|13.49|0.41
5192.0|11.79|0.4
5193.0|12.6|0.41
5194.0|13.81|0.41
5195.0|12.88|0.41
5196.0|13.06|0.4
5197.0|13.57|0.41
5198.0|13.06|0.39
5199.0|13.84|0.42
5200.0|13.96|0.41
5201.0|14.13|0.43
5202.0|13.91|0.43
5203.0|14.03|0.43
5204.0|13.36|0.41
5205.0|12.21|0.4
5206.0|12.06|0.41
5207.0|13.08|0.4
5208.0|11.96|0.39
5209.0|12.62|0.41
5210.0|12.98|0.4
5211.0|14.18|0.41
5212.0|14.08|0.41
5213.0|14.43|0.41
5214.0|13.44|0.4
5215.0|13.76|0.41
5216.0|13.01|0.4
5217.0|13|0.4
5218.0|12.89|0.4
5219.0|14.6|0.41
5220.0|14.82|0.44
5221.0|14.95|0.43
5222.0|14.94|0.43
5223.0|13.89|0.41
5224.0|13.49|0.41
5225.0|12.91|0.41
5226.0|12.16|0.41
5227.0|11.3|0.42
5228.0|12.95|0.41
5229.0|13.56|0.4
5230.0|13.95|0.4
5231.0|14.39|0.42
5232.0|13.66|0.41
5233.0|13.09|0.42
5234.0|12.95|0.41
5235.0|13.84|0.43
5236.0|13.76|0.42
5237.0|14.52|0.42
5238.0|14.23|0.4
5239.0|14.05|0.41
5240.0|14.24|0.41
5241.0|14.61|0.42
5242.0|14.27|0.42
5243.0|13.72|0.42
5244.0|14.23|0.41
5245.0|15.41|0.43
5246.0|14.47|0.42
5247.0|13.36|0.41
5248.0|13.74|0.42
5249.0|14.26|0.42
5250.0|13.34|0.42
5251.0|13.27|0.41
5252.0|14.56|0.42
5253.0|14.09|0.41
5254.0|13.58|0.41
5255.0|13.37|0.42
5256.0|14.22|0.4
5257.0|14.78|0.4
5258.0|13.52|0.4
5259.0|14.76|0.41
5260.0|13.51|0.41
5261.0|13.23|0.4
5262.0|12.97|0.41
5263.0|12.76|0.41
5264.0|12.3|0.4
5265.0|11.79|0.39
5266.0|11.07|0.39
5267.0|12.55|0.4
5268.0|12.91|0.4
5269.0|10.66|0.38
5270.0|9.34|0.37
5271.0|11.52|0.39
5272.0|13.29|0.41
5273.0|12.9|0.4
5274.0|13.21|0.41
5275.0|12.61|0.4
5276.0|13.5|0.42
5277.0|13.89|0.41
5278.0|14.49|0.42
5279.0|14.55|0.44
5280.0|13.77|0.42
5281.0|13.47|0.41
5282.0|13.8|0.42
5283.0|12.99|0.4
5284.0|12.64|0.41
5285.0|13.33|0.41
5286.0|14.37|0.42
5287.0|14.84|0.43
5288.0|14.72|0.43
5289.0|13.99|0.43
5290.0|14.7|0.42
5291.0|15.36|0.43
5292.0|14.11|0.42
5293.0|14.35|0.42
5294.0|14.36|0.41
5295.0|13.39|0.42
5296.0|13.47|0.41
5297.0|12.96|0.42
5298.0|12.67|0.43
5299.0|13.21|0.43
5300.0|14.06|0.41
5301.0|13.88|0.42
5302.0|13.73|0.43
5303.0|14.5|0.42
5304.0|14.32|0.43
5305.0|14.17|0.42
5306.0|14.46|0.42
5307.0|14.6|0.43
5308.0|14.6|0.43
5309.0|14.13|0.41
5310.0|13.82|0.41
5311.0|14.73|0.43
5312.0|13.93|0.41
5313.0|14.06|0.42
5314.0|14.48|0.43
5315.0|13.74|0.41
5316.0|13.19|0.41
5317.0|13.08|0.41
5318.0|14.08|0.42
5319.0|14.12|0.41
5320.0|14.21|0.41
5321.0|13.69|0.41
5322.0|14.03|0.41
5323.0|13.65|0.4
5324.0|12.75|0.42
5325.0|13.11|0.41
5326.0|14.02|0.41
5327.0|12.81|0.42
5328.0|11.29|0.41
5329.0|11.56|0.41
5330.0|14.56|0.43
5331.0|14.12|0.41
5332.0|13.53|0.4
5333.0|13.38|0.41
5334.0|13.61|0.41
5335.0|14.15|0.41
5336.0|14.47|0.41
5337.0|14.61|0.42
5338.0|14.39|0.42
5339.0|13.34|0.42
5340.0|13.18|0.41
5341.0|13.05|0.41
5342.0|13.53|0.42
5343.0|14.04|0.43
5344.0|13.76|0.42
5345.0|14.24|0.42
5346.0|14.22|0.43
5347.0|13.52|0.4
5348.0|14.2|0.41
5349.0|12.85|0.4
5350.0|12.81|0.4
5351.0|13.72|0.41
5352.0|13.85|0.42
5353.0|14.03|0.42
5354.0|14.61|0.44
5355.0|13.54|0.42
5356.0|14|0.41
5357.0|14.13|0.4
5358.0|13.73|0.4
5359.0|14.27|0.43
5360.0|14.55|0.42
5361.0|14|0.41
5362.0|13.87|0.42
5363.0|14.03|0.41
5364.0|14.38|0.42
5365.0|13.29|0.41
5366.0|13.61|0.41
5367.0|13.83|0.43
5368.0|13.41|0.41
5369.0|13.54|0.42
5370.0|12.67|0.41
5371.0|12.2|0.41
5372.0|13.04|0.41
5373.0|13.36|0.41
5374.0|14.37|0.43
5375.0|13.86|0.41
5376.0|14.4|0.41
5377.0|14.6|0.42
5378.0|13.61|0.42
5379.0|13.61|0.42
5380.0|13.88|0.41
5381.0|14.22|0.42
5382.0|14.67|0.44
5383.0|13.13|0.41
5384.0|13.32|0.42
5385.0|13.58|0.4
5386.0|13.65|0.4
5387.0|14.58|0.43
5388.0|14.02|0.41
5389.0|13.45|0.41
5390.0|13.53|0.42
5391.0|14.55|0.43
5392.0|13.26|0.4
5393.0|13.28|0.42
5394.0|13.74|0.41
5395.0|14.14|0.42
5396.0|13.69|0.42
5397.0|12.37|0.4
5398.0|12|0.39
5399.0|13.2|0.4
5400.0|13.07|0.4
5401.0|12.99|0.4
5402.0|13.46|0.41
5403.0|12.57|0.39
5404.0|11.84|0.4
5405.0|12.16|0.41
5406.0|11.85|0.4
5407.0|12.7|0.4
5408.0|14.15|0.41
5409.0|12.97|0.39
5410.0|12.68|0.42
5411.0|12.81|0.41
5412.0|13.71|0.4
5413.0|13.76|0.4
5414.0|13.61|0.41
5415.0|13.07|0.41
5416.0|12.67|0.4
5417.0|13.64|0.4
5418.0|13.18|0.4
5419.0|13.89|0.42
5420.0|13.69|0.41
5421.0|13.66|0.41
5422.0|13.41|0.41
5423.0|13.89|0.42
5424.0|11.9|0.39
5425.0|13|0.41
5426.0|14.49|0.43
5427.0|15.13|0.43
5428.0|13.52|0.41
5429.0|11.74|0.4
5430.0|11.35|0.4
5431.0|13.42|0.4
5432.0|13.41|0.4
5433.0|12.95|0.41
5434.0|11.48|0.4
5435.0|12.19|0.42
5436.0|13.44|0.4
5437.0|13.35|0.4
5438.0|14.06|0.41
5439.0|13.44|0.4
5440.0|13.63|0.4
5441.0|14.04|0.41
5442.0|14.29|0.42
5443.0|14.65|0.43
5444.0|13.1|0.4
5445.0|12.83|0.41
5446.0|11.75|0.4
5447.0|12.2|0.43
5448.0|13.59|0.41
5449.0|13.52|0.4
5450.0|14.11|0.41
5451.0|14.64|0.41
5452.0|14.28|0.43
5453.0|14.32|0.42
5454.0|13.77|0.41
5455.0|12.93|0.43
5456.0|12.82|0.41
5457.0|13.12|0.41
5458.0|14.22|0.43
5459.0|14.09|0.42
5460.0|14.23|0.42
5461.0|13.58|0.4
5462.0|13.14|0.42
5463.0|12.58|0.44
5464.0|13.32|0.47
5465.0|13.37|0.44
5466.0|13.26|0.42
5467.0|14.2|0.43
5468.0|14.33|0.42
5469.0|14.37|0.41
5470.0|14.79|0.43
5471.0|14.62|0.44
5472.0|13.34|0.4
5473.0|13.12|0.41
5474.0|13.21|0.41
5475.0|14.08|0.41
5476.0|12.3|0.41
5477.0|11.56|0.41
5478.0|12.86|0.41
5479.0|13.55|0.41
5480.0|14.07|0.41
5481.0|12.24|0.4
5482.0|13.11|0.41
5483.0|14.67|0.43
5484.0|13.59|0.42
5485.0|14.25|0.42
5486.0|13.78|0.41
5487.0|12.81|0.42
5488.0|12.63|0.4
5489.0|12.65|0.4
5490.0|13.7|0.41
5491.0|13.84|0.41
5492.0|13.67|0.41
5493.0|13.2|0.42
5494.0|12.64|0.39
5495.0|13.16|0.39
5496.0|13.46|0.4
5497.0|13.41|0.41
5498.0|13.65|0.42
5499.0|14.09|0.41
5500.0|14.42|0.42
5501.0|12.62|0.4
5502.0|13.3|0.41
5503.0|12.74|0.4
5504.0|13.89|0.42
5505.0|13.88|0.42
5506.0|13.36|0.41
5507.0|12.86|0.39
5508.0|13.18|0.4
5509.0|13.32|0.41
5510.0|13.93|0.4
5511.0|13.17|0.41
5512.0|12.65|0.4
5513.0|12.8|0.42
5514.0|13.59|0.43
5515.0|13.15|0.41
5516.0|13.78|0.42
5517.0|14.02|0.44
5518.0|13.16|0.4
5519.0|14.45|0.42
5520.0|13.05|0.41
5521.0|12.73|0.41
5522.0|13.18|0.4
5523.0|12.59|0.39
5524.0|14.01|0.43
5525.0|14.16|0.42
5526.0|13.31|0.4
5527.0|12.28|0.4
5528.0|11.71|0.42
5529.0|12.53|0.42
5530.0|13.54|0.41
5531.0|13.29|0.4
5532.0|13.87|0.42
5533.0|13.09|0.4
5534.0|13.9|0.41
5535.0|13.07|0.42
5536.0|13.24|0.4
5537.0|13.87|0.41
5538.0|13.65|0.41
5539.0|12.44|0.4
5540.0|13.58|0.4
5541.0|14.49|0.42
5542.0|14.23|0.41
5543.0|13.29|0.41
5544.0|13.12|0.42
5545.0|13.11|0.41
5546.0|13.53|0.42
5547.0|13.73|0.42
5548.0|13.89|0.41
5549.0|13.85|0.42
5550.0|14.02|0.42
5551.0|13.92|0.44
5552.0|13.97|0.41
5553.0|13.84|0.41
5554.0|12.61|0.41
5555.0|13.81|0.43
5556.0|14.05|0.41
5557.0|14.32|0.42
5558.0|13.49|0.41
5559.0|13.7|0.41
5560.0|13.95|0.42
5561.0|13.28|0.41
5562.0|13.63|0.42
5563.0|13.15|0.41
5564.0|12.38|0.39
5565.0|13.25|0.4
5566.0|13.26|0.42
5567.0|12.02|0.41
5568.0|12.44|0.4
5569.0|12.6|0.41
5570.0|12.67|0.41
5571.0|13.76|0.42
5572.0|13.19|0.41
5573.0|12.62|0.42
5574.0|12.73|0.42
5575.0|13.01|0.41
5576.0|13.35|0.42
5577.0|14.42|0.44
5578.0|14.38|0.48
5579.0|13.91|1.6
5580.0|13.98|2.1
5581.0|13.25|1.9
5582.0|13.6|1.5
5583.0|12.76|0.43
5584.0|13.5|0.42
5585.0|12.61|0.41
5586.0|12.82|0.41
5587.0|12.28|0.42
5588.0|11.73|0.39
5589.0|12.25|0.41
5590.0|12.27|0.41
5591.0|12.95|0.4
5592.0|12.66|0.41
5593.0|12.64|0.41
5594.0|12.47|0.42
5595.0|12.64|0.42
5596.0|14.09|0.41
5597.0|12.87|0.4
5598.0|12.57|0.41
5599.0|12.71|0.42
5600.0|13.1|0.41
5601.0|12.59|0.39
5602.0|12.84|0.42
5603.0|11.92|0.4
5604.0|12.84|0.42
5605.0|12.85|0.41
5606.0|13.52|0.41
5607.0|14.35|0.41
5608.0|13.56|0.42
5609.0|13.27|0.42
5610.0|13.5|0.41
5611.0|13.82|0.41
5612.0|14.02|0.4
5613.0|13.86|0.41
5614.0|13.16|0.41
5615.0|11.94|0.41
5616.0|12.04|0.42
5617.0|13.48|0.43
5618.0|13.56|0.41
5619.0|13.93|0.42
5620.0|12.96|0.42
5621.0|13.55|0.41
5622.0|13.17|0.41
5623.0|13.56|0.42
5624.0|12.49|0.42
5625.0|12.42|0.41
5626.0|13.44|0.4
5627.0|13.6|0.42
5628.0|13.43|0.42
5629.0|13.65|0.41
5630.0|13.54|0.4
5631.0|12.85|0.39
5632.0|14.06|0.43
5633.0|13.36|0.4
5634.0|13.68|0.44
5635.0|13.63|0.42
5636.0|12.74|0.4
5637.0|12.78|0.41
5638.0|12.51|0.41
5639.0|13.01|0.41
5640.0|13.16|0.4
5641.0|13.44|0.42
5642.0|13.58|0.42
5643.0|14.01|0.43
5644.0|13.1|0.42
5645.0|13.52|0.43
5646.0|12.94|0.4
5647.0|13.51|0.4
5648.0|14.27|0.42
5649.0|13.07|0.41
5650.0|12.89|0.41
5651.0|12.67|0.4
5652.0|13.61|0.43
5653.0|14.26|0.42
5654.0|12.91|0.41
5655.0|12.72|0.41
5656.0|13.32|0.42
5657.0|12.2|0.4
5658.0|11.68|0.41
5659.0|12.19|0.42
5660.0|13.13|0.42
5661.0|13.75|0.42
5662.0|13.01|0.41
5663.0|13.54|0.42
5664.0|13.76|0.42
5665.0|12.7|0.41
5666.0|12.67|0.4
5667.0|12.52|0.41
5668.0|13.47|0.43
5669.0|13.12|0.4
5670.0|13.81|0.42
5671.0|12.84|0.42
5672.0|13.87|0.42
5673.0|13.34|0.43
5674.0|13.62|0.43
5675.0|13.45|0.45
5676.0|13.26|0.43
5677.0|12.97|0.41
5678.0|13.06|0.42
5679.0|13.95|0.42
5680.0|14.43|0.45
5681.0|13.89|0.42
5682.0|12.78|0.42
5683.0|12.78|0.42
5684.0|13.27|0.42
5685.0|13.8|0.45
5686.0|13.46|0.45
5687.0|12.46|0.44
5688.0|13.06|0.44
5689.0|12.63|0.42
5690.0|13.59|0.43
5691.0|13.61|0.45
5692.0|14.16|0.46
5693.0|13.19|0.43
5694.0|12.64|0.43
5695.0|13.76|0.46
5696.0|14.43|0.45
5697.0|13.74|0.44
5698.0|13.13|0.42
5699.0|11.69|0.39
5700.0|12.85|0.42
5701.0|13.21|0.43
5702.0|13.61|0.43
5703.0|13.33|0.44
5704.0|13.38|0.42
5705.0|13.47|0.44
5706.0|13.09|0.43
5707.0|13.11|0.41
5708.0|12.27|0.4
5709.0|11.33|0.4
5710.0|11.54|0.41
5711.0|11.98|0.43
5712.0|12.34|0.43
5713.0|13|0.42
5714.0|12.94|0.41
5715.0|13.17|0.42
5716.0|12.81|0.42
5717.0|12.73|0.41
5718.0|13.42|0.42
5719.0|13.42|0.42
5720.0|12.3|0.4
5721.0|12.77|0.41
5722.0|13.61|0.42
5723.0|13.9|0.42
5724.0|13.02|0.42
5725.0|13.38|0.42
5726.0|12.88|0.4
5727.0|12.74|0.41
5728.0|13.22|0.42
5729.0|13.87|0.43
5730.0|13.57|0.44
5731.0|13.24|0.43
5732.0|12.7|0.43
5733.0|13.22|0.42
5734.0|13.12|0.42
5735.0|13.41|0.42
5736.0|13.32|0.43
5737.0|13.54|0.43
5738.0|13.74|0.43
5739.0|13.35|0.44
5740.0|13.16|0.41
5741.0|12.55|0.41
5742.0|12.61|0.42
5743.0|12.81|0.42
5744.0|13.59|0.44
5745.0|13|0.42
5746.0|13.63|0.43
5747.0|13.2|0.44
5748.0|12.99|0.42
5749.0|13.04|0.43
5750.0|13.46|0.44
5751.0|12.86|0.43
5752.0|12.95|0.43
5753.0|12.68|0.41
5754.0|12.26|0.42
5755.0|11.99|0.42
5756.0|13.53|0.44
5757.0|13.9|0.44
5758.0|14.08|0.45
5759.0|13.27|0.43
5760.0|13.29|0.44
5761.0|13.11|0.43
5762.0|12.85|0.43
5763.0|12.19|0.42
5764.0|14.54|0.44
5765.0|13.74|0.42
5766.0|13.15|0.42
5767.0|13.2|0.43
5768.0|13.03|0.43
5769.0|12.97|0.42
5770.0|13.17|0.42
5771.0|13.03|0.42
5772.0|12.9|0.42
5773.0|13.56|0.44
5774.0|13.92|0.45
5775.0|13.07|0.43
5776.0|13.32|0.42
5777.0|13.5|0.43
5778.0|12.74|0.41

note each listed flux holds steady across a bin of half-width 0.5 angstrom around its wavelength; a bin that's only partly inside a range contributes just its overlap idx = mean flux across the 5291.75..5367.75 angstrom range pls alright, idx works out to 13.8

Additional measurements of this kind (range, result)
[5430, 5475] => 13.5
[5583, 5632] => 13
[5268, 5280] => 12.8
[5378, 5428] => 13.4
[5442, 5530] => 13.4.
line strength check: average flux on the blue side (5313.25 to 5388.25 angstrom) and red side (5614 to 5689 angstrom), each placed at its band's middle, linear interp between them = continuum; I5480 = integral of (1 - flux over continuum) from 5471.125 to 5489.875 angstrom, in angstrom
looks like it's 0.3 angstrom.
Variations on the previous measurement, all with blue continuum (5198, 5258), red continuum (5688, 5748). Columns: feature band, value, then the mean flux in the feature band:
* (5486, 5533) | 0.2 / 13.3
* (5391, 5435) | 1.2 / 13.1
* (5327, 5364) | -0.5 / 13.7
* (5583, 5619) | 0.8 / 13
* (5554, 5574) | 0.1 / 13.2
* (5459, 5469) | -0.2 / 13.6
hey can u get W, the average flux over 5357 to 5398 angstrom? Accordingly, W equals 13.7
